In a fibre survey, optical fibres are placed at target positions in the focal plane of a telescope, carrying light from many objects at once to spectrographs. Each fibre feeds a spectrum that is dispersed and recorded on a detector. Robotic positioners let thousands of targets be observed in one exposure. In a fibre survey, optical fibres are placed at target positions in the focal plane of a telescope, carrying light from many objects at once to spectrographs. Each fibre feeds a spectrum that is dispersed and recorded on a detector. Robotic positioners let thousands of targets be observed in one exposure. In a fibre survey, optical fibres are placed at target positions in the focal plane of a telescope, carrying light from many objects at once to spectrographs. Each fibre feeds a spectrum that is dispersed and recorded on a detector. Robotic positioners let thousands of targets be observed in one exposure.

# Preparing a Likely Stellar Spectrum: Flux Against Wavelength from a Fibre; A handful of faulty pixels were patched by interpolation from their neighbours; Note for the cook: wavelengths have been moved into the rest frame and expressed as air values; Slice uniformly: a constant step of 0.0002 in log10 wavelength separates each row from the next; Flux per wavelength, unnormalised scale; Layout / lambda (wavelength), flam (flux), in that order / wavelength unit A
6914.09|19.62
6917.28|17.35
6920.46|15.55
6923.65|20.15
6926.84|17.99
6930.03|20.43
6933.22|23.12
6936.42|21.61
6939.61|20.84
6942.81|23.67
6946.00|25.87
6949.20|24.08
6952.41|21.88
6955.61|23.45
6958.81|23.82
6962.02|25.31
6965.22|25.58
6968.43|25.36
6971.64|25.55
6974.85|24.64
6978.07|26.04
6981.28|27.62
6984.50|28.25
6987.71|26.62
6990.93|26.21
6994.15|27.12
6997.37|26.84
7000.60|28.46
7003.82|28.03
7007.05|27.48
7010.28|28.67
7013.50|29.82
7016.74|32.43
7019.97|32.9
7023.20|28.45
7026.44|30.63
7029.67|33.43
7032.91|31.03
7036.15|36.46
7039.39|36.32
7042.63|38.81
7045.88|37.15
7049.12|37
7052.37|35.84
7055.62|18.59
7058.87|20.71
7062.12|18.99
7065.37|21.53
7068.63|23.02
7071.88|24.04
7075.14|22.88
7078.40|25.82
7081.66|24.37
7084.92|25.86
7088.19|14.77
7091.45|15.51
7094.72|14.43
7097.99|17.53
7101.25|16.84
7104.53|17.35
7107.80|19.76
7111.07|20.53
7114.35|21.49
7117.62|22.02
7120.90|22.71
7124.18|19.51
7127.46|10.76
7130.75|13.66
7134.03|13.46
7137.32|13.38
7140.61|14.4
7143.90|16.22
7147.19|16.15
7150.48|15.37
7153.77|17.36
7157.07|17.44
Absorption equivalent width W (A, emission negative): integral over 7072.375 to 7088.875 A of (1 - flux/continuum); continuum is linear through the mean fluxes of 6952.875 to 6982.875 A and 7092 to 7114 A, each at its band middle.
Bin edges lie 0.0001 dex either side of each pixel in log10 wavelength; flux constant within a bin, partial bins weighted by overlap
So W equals -3.6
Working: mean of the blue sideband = 25.1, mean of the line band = 23.3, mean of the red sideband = 17.8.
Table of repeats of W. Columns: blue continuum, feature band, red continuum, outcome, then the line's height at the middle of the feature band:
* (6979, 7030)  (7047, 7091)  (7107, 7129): -0.7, 23.6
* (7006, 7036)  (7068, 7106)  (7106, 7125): 6.3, 24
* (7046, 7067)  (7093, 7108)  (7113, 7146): 2.6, 20.5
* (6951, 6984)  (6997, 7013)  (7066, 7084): -2.2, 24.7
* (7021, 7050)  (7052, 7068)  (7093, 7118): 3.7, 28.8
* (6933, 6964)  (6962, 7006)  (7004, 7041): 1.0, 27.3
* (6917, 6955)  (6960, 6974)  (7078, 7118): -3.0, 20.9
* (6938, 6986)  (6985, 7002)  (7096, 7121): -2.5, 23.7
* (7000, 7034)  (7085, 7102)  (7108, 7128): 4.4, 22.5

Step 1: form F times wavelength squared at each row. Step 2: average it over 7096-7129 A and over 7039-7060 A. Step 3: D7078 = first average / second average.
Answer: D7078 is 0.60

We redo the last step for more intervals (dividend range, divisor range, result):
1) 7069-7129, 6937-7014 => 0.80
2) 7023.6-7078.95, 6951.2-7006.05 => 1.14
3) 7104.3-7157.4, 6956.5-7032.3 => 0.64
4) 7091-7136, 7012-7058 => 0.55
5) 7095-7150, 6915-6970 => 0.82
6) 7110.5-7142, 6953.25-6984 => 0.71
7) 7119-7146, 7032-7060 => 0.49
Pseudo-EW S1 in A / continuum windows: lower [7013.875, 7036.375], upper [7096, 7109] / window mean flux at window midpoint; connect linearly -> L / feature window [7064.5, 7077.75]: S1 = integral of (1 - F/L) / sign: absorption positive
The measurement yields 0.1 A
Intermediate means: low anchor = 31.8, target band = 23.2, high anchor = 17.7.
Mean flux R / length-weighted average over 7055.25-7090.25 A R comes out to 21.9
